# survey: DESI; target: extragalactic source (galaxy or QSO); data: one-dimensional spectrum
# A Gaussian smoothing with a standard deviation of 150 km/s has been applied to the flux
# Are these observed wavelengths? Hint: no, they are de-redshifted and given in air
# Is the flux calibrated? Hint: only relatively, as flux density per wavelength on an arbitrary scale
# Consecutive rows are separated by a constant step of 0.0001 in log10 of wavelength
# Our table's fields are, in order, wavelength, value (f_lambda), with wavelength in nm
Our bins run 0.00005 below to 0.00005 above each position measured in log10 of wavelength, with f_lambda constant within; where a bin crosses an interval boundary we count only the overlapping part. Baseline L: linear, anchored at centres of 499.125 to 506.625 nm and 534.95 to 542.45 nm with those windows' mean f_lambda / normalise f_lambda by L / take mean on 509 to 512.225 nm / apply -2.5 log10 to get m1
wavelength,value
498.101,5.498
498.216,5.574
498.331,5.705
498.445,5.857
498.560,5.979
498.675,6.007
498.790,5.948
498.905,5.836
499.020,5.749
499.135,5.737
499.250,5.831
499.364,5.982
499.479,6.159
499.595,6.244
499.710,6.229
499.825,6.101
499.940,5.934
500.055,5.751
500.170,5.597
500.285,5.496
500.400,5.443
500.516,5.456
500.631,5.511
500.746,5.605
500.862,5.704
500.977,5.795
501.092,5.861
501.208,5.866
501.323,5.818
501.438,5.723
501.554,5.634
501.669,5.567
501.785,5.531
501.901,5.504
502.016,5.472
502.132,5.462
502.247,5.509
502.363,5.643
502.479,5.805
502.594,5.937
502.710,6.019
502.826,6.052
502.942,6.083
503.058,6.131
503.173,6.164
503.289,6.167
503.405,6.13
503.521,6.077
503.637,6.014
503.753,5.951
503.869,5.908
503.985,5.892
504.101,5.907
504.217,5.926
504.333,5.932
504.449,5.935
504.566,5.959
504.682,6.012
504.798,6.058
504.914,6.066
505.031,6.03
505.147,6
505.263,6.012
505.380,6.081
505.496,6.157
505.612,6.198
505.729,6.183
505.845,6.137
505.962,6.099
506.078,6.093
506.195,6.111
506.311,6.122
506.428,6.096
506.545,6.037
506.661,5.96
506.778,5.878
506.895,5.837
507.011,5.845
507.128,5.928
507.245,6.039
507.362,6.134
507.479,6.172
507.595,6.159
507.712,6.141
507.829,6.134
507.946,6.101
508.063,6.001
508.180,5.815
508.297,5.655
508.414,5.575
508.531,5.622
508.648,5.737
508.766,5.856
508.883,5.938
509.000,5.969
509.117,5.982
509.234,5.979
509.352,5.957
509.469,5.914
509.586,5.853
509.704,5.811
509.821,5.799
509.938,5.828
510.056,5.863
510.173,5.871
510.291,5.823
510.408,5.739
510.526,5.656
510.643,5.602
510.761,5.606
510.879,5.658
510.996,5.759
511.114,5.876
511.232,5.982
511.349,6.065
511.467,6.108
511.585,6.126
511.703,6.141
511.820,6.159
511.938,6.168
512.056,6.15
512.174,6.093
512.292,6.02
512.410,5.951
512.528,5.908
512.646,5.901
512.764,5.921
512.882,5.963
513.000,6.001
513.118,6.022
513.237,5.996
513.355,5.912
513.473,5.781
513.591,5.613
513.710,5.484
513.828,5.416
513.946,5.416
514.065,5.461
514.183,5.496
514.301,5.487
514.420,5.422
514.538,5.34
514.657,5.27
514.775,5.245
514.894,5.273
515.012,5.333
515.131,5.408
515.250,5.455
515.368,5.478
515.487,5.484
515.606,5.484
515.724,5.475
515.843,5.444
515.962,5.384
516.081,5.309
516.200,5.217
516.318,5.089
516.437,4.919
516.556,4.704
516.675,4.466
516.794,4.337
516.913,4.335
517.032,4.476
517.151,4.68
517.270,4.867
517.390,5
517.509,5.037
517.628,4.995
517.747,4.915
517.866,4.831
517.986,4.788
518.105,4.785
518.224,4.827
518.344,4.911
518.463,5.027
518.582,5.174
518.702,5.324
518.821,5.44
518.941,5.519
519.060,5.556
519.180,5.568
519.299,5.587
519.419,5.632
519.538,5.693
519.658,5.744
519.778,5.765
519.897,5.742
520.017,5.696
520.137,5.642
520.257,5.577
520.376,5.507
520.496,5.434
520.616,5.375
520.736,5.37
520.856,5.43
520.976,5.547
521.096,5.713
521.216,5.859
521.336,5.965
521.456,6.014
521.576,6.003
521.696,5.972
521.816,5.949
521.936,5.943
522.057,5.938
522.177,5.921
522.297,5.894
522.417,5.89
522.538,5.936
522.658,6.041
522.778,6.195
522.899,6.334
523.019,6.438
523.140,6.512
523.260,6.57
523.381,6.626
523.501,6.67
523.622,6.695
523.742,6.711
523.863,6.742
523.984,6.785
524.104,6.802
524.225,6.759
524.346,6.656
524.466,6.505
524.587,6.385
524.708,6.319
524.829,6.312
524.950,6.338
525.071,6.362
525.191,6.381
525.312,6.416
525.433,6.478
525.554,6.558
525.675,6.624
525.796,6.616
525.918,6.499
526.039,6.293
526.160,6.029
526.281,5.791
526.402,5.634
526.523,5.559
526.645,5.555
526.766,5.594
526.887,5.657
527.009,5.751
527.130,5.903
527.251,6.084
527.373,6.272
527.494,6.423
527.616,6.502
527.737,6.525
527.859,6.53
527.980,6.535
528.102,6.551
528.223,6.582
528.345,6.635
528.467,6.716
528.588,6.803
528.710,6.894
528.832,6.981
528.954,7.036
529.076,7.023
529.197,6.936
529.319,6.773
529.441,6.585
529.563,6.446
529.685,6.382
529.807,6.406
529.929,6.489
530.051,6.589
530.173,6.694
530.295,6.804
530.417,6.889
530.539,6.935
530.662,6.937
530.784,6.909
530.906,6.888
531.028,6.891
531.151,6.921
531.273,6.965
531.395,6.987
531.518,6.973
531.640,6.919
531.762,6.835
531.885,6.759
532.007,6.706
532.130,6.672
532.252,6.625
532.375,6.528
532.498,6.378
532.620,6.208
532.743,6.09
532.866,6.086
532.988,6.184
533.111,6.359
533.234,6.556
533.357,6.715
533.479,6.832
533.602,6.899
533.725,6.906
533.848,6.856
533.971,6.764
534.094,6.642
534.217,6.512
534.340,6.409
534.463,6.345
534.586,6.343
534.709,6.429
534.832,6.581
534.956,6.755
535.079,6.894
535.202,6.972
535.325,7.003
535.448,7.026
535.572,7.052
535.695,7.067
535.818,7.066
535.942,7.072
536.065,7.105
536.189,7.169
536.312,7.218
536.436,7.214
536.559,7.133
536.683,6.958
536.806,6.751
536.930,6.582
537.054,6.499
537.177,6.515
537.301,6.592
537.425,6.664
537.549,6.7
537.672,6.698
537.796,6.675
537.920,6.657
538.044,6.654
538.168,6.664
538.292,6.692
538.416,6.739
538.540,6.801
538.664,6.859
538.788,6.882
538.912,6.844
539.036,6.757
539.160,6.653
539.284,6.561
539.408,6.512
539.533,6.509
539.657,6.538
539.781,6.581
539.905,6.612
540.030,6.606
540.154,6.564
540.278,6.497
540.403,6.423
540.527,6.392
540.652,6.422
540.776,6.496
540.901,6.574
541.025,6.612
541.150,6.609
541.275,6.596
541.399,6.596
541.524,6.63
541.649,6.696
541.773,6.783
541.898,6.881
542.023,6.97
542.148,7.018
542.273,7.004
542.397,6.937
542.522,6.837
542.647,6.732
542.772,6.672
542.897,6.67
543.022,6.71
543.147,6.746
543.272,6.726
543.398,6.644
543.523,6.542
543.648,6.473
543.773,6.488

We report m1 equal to 0.03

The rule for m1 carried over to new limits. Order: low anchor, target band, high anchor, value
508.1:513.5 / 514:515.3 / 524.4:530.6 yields 0.12 mag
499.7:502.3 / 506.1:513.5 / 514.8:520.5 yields -0.10 mag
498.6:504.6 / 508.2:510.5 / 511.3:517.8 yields -0.04 mag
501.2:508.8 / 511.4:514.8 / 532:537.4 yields 0.06 mag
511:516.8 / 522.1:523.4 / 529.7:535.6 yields -0.01 mag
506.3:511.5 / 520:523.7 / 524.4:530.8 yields 0.05 mag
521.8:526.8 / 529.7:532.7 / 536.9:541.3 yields -0.05 mag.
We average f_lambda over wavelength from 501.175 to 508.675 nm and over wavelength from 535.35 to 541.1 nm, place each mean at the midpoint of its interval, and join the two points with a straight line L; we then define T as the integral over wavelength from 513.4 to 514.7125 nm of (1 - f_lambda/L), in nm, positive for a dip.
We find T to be 0.145 nm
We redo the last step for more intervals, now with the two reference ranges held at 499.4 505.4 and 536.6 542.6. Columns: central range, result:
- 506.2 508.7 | 0.01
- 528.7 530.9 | -0.10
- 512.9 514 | 0.06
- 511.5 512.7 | 0.00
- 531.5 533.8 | -0.02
